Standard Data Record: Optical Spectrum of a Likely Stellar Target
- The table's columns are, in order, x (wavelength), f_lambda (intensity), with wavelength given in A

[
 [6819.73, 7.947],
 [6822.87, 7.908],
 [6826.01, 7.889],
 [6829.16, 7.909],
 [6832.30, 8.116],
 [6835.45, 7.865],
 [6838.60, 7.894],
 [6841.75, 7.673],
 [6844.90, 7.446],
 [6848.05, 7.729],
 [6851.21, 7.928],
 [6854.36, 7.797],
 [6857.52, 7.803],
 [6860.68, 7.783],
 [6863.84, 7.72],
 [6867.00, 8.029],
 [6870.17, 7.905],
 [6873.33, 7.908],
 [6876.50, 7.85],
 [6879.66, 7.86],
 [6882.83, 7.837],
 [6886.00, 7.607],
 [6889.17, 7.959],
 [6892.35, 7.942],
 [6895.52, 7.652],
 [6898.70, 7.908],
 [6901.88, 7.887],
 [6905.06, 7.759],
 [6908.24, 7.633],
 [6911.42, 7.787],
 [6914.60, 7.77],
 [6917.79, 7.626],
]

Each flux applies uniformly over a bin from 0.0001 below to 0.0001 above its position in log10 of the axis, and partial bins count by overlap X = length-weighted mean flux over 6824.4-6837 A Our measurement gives 7.94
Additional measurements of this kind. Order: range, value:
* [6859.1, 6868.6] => 7.84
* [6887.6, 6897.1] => 7.85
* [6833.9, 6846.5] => 7.72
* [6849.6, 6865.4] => 7.8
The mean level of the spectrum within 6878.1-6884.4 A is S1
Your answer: 7.85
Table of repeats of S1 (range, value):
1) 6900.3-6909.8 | 7.76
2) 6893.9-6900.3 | 7.78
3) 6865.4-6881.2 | 7.91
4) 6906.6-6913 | 7.71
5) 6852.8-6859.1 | 7.8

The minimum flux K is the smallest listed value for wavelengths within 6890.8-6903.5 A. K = 7.652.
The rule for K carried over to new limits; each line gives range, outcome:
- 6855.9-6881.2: 7.72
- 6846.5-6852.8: 7.729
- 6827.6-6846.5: 7.446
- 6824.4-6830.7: 7.889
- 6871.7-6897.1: 7.607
